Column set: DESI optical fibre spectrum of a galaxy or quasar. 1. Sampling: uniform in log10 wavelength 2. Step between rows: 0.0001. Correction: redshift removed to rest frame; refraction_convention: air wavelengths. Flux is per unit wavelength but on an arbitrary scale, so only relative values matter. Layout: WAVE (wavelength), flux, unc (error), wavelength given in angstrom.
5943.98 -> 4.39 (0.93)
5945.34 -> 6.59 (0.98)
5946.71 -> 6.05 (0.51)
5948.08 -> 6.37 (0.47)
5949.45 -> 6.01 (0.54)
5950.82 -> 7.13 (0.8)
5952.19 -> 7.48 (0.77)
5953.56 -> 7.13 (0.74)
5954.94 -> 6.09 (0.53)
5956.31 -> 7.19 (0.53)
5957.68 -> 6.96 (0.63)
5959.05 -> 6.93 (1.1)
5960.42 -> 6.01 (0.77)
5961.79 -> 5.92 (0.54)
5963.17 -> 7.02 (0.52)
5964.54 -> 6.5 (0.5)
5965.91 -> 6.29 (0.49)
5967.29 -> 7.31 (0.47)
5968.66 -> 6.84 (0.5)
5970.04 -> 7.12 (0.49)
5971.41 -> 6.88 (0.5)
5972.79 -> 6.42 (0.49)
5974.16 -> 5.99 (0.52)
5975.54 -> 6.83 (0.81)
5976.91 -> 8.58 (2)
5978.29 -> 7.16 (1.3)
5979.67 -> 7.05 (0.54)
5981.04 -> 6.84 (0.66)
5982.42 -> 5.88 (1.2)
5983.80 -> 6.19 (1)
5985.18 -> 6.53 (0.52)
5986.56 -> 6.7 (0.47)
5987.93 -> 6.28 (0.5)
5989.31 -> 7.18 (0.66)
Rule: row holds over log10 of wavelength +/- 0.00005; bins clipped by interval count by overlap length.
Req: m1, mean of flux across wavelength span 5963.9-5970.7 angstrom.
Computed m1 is 6.81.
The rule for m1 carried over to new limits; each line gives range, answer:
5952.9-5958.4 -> 6.84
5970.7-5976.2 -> 6.53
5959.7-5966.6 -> 6.35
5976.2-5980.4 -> 7.59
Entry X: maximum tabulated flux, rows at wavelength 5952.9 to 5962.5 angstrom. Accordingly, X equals 7.19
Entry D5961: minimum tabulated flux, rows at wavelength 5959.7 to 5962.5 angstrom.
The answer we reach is 5.92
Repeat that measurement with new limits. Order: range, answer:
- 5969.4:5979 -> 5.99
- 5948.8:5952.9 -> 6.01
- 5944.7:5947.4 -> 6.05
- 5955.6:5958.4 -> 6.96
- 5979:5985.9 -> 5.88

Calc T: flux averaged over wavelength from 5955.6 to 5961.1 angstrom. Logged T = 6.78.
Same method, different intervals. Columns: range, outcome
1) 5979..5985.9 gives 6.5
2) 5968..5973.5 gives 6.81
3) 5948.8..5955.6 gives 6.77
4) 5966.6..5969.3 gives 7.08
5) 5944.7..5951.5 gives 6.43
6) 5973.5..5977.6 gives 7.14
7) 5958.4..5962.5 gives 6.28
